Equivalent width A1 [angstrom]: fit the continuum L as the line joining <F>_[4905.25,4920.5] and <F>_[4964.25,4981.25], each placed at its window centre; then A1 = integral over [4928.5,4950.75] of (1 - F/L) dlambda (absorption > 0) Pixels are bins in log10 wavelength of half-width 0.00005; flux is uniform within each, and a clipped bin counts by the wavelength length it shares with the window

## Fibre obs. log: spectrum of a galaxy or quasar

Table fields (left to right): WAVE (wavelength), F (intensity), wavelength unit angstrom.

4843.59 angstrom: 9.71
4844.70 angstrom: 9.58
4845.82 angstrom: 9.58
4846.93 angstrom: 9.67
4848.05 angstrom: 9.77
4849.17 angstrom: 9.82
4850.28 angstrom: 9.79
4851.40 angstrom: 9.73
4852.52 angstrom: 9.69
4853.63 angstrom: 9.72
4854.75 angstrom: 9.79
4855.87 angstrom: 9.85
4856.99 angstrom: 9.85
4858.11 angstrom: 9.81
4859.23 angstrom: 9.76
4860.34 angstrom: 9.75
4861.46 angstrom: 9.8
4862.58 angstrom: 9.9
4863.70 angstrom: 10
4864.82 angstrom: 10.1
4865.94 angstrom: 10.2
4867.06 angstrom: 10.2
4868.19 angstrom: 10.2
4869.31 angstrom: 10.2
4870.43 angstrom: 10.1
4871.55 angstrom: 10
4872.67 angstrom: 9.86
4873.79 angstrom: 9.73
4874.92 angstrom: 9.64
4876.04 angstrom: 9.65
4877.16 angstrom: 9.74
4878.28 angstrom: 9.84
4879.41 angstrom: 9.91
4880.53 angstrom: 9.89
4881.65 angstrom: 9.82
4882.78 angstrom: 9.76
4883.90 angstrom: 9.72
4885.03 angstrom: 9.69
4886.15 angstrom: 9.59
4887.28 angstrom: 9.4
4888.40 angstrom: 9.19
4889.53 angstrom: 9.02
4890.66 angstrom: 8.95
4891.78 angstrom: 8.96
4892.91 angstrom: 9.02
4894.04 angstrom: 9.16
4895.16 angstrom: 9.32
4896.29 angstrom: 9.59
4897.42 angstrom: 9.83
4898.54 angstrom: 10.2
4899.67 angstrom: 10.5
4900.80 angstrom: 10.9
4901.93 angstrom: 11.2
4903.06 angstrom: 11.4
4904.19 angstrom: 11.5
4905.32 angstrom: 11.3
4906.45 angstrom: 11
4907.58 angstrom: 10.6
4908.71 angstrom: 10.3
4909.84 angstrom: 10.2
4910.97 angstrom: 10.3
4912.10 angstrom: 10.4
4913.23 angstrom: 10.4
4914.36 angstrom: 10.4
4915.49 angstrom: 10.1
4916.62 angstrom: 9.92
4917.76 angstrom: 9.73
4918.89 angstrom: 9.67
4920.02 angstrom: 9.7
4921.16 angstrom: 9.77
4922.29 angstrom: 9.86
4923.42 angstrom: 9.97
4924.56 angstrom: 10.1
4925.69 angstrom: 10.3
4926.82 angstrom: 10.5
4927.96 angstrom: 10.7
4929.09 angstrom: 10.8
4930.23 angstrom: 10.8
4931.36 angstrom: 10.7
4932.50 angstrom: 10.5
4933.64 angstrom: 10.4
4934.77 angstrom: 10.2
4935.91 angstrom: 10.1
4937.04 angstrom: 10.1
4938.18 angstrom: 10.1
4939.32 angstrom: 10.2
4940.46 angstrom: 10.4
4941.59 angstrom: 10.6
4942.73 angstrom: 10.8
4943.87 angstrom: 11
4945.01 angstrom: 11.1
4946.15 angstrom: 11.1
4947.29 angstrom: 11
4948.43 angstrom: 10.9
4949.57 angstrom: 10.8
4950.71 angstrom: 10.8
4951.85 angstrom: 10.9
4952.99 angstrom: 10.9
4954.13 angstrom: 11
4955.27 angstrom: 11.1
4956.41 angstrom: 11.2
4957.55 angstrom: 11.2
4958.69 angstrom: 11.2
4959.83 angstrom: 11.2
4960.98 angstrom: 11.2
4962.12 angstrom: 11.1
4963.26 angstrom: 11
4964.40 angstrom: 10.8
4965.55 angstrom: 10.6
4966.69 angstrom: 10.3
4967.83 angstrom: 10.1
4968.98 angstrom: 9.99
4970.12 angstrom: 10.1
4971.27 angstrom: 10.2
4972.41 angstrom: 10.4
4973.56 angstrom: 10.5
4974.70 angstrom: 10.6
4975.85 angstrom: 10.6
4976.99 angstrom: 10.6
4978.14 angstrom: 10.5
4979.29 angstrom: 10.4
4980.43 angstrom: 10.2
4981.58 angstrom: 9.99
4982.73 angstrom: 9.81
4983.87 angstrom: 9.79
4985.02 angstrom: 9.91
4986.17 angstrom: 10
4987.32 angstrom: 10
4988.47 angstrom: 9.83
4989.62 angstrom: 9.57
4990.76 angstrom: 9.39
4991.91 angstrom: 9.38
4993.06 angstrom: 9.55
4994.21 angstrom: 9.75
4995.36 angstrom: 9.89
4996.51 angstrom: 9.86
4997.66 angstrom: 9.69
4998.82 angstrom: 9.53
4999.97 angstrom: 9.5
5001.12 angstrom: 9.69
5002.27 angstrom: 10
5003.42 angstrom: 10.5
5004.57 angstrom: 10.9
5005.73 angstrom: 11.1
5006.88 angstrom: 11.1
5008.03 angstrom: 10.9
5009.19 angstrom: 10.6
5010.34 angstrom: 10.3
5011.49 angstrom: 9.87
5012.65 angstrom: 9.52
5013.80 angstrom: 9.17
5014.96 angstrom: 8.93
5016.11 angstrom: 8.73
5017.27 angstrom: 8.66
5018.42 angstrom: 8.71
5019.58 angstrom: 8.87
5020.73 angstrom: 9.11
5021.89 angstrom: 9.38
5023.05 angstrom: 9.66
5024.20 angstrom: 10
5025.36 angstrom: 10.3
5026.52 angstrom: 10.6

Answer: -0.7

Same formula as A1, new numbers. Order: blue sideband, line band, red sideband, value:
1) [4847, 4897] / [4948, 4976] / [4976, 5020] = -2.6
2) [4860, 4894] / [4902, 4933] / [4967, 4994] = -1.8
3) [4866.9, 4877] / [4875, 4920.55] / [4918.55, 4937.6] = 0.4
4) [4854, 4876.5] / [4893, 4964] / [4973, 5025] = -4.5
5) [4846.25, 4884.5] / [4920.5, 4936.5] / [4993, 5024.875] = -0.8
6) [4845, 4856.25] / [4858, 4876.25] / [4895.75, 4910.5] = 0.1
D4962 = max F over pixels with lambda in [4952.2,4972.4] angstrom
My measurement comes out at 11.2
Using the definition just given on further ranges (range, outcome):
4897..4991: 11.5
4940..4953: 11.1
